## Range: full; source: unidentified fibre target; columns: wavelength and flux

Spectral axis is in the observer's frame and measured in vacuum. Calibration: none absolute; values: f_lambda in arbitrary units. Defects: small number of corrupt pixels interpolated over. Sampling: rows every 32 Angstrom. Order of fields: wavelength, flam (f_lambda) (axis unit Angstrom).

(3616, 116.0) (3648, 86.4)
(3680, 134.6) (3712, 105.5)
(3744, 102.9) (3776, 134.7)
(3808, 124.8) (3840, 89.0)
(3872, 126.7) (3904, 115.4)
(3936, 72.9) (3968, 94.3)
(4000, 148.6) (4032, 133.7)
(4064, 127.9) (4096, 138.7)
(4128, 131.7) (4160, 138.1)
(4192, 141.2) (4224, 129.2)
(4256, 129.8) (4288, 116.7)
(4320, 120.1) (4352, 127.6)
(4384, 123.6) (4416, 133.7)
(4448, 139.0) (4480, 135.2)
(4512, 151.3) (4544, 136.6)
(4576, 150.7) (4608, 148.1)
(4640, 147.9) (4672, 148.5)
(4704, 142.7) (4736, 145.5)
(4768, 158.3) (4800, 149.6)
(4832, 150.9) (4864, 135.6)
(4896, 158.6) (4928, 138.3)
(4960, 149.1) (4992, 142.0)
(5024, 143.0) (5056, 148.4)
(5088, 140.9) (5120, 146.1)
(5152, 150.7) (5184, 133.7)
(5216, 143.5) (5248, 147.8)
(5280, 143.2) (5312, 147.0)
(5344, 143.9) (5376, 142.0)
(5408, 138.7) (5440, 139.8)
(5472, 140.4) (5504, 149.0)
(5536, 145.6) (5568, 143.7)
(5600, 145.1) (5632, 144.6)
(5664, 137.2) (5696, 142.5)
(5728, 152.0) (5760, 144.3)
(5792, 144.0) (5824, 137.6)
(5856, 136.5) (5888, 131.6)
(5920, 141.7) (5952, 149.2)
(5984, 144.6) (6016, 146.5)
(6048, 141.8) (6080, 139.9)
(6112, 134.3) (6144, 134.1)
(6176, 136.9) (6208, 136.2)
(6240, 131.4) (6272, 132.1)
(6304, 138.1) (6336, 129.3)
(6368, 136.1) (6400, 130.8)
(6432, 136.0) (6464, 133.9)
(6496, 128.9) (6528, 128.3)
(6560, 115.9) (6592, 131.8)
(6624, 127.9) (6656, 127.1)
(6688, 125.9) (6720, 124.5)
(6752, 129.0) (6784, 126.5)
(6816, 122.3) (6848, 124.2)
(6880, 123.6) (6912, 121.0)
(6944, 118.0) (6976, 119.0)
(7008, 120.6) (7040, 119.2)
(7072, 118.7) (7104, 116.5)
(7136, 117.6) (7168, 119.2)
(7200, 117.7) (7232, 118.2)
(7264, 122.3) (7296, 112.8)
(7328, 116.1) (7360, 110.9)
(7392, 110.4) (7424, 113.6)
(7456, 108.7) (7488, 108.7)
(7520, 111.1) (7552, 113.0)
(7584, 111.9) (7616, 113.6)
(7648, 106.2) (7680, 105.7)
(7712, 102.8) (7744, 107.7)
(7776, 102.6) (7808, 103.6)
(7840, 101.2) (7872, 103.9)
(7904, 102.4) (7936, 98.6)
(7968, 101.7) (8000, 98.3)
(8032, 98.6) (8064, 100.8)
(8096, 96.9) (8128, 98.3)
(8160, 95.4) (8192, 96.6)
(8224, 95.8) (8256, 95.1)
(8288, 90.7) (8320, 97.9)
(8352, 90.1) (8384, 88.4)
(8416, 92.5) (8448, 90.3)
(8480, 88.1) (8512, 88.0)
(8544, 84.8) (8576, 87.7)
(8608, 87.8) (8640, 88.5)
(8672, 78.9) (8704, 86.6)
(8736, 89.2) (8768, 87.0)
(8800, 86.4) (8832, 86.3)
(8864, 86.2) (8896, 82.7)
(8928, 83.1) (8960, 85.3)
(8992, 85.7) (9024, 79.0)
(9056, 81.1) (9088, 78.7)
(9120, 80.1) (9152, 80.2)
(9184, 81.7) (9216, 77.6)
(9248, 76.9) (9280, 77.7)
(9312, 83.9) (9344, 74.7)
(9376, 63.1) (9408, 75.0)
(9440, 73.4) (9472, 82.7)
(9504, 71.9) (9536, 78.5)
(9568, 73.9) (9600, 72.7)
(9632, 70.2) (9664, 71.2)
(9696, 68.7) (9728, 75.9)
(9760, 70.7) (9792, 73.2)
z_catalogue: 0.00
